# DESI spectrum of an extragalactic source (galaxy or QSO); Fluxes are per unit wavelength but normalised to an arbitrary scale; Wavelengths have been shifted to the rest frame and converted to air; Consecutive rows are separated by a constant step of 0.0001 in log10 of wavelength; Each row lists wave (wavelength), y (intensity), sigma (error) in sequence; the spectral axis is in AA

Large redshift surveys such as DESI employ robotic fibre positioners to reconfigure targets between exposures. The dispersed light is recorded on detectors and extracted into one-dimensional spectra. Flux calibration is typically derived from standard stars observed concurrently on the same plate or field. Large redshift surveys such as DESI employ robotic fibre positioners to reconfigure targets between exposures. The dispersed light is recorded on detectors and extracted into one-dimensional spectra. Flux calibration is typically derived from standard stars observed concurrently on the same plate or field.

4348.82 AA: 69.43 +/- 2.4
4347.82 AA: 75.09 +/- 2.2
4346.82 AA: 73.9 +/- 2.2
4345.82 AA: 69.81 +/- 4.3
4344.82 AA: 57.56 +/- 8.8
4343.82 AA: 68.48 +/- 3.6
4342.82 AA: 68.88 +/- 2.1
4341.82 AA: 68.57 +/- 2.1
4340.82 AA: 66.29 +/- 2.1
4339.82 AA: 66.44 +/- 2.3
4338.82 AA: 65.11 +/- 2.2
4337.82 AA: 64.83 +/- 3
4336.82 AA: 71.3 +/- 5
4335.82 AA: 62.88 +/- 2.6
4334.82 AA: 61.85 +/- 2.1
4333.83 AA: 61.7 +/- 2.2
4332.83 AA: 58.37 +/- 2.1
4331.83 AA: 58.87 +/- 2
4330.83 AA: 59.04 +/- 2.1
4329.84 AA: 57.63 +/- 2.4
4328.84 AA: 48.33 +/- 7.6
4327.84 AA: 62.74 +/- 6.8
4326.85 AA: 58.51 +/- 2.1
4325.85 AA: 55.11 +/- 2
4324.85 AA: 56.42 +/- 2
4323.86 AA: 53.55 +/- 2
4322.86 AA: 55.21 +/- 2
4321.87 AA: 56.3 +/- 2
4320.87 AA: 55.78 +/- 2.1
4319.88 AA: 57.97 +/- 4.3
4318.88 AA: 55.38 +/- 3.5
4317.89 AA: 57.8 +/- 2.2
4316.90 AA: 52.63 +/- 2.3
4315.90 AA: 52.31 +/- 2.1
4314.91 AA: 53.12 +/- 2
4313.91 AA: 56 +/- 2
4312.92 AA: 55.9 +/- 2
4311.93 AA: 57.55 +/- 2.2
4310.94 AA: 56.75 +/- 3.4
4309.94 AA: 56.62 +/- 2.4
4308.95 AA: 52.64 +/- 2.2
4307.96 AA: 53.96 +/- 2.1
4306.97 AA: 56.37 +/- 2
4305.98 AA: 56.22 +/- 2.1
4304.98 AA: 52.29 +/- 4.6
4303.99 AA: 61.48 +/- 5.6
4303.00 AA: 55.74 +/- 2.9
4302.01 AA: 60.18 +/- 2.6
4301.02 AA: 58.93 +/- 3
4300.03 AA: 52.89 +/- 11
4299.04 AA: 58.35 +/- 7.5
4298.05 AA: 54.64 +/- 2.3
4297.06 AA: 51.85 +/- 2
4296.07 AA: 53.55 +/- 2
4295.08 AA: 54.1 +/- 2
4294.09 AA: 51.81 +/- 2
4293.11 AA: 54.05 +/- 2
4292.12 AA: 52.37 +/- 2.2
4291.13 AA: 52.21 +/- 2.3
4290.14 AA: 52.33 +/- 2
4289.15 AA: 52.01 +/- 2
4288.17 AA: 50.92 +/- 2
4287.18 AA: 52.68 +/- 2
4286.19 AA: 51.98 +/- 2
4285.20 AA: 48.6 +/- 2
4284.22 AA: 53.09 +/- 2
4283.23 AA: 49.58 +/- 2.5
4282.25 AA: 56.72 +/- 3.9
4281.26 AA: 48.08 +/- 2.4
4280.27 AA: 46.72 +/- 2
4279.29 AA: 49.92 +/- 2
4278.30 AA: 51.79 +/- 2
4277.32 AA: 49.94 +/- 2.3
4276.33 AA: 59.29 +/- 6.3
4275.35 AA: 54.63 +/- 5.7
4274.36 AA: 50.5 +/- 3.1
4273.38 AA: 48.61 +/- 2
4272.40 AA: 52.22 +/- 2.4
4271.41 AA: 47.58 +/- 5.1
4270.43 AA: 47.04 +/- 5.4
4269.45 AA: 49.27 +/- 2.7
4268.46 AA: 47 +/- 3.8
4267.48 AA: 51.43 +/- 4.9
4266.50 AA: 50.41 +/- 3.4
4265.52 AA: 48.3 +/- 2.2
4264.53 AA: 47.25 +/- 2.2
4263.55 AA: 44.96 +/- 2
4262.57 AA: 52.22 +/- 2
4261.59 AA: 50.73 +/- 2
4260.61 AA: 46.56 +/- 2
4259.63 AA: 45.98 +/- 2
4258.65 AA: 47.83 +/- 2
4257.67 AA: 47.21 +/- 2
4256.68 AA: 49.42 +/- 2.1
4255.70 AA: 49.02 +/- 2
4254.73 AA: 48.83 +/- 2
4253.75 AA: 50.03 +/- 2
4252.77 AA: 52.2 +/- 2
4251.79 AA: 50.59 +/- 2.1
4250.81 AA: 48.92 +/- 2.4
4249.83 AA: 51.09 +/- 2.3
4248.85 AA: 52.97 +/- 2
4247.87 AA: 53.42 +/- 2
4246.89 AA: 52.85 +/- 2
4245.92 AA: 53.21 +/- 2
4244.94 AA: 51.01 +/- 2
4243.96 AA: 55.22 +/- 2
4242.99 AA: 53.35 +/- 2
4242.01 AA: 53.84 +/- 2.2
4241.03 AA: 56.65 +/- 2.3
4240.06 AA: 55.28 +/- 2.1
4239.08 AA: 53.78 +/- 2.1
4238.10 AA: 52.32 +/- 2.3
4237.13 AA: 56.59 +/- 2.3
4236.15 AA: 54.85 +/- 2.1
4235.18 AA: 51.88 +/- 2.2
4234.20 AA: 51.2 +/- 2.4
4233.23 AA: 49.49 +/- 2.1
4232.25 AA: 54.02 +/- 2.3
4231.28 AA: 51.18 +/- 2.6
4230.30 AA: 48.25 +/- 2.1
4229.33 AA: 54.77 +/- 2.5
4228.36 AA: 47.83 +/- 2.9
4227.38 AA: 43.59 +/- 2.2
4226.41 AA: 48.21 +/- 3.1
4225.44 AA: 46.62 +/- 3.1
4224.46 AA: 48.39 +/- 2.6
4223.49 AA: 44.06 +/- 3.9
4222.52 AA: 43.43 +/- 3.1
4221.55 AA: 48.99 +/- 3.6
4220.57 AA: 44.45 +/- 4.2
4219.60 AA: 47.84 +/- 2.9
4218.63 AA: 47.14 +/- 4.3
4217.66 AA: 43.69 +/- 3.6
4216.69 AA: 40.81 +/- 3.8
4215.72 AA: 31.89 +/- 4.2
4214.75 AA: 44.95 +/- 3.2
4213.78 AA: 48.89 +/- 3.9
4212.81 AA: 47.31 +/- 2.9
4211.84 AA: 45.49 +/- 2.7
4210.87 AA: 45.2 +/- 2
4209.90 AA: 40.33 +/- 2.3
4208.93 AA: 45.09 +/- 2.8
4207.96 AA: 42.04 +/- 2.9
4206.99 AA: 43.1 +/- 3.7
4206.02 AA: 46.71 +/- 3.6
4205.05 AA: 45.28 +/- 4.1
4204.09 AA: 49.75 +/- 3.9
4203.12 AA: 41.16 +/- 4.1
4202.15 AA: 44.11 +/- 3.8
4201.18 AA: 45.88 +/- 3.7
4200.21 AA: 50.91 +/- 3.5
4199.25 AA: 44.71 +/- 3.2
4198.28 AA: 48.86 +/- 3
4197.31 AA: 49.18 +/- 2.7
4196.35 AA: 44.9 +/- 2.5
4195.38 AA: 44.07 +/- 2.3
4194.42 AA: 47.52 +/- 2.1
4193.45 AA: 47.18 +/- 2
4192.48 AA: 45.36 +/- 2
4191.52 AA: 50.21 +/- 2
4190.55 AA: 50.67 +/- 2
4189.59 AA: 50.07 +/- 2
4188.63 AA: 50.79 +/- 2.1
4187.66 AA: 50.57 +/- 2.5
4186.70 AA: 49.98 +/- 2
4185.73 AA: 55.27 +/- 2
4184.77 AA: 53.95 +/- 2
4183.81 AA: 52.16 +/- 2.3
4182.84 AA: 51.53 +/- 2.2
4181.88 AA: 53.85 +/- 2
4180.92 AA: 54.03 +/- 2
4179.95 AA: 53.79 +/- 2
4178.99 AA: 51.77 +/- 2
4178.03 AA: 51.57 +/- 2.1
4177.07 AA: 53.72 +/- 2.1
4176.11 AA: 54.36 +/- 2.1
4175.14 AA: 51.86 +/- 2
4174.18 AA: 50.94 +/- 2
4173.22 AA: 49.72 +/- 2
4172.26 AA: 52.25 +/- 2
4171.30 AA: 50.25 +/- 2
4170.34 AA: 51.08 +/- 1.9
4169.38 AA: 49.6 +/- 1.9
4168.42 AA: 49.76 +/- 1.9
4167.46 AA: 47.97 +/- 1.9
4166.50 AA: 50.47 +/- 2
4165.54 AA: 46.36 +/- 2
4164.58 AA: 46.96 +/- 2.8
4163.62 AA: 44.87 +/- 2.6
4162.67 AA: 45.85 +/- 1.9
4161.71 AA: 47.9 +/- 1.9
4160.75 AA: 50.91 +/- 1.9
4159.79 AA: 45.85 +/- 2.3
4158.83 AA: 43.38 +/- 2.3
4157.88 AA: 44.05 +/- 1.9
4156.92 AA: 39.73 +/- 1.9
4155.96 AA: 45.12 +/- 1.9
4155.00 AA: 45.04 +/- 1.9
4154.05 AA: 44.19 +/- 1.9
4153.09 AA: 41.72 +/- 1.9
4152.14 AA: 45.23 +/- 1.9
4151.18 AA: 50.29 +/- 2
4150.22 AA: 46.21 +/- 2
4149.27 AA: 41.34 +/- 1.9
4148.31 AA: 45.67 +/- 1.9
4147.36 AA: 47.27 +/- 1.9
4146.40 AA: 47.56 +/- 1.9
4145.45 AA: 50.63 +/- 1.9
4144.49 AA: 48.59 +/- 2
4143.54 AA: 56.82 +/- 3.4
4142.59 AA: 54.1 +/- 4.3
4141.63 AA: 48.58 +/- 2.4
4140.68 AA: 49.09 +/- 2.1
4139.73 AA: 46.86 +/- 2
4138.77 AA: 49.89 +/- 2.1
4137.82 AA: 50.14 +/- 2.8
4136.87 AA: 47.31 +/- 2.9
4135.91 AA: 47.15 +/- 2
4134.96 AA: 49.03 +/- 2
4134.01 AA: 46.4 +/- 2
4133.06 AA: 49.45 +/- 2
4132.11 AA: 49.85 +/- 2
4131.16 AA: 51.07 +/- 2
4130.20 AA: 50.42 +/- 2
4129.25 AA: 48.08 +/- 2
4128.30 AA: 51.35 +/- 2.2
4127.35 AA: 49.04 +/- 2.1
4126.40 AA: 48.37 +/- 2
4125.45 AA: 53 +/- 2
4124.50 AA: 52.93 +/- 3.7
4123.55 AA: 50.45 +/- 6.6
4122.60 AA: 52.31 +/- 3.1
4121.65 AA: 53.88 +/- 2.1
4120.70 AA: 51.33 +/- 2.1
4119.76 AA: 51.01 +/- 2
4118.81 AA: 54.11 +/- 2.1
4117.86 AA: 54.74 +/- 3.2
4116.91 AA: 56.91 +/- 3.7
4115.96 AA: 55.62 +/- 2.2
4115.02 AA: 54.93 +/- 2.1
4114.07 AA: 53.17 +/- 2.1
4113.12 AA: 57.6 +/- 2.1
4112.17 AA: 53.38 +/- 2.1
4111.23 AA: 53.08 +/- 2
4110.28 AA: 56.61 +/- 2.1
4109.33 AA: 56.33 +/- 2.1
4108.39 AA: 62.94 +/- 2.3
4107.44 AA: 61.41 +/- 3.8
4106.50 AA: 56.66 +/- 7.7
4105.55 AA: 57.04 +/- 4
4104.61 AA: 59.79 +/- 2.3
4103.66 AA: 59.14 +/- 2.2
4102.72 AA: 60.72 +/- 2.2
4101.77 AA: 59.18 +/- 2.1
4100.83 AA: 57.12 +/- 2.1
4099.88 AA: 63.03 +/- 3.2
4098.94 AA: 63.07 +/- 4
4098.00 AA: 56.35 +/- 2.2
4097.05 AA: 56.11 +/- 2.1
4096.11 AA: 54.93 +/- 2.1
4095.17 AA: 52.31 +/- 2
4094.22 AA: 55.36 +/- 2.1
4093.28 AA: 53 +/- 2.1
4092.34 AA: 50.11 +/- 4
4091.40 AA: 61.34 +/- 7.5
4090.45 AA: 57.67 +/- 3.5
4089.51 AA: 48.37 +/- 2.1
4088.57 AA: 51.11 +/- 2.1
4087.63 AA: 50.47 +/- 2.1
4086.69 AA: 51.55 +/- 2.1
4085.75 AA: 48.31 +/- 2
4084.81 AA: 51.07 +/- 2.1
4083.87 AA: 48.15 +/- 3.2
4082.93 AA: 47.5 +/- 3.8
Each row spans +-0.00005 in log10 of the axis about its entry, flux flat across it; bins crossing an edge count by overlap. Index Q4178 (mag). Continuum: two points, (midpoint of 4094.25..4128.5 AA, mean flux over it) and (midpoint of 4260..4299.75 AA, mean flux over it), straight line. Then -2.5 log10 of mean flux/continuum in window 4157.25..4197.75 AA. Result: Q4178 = 0.09 mag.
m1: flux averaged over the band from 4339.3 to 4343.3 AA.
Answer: 67.5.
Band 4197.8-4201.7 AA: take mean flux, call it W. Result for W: 47.5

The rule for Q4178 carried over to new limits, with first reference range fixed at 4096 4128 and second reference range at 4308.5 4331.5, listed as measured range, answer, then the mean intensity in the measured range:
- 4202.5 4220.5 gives 0.251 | 44.3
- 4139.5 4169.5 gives 0.183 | 47.1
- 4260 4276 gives 0.133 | 49.4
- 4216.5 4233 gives 0.177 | 47.4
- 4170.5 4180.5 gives 0.076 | 52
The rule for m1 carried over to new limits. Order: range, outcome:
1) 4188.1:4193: 49.4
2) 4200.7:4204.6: 45.2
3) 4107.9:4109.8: 59.7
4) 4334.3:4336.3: 62.5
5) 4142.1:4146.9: 51.5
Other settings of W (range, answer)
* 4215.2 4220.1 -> 42.4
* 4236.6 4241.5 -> 54.9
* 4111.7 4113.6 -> 55.4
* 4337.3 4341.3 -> 65.6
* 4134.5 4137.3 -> 47.7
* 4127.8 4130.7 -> 49.8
